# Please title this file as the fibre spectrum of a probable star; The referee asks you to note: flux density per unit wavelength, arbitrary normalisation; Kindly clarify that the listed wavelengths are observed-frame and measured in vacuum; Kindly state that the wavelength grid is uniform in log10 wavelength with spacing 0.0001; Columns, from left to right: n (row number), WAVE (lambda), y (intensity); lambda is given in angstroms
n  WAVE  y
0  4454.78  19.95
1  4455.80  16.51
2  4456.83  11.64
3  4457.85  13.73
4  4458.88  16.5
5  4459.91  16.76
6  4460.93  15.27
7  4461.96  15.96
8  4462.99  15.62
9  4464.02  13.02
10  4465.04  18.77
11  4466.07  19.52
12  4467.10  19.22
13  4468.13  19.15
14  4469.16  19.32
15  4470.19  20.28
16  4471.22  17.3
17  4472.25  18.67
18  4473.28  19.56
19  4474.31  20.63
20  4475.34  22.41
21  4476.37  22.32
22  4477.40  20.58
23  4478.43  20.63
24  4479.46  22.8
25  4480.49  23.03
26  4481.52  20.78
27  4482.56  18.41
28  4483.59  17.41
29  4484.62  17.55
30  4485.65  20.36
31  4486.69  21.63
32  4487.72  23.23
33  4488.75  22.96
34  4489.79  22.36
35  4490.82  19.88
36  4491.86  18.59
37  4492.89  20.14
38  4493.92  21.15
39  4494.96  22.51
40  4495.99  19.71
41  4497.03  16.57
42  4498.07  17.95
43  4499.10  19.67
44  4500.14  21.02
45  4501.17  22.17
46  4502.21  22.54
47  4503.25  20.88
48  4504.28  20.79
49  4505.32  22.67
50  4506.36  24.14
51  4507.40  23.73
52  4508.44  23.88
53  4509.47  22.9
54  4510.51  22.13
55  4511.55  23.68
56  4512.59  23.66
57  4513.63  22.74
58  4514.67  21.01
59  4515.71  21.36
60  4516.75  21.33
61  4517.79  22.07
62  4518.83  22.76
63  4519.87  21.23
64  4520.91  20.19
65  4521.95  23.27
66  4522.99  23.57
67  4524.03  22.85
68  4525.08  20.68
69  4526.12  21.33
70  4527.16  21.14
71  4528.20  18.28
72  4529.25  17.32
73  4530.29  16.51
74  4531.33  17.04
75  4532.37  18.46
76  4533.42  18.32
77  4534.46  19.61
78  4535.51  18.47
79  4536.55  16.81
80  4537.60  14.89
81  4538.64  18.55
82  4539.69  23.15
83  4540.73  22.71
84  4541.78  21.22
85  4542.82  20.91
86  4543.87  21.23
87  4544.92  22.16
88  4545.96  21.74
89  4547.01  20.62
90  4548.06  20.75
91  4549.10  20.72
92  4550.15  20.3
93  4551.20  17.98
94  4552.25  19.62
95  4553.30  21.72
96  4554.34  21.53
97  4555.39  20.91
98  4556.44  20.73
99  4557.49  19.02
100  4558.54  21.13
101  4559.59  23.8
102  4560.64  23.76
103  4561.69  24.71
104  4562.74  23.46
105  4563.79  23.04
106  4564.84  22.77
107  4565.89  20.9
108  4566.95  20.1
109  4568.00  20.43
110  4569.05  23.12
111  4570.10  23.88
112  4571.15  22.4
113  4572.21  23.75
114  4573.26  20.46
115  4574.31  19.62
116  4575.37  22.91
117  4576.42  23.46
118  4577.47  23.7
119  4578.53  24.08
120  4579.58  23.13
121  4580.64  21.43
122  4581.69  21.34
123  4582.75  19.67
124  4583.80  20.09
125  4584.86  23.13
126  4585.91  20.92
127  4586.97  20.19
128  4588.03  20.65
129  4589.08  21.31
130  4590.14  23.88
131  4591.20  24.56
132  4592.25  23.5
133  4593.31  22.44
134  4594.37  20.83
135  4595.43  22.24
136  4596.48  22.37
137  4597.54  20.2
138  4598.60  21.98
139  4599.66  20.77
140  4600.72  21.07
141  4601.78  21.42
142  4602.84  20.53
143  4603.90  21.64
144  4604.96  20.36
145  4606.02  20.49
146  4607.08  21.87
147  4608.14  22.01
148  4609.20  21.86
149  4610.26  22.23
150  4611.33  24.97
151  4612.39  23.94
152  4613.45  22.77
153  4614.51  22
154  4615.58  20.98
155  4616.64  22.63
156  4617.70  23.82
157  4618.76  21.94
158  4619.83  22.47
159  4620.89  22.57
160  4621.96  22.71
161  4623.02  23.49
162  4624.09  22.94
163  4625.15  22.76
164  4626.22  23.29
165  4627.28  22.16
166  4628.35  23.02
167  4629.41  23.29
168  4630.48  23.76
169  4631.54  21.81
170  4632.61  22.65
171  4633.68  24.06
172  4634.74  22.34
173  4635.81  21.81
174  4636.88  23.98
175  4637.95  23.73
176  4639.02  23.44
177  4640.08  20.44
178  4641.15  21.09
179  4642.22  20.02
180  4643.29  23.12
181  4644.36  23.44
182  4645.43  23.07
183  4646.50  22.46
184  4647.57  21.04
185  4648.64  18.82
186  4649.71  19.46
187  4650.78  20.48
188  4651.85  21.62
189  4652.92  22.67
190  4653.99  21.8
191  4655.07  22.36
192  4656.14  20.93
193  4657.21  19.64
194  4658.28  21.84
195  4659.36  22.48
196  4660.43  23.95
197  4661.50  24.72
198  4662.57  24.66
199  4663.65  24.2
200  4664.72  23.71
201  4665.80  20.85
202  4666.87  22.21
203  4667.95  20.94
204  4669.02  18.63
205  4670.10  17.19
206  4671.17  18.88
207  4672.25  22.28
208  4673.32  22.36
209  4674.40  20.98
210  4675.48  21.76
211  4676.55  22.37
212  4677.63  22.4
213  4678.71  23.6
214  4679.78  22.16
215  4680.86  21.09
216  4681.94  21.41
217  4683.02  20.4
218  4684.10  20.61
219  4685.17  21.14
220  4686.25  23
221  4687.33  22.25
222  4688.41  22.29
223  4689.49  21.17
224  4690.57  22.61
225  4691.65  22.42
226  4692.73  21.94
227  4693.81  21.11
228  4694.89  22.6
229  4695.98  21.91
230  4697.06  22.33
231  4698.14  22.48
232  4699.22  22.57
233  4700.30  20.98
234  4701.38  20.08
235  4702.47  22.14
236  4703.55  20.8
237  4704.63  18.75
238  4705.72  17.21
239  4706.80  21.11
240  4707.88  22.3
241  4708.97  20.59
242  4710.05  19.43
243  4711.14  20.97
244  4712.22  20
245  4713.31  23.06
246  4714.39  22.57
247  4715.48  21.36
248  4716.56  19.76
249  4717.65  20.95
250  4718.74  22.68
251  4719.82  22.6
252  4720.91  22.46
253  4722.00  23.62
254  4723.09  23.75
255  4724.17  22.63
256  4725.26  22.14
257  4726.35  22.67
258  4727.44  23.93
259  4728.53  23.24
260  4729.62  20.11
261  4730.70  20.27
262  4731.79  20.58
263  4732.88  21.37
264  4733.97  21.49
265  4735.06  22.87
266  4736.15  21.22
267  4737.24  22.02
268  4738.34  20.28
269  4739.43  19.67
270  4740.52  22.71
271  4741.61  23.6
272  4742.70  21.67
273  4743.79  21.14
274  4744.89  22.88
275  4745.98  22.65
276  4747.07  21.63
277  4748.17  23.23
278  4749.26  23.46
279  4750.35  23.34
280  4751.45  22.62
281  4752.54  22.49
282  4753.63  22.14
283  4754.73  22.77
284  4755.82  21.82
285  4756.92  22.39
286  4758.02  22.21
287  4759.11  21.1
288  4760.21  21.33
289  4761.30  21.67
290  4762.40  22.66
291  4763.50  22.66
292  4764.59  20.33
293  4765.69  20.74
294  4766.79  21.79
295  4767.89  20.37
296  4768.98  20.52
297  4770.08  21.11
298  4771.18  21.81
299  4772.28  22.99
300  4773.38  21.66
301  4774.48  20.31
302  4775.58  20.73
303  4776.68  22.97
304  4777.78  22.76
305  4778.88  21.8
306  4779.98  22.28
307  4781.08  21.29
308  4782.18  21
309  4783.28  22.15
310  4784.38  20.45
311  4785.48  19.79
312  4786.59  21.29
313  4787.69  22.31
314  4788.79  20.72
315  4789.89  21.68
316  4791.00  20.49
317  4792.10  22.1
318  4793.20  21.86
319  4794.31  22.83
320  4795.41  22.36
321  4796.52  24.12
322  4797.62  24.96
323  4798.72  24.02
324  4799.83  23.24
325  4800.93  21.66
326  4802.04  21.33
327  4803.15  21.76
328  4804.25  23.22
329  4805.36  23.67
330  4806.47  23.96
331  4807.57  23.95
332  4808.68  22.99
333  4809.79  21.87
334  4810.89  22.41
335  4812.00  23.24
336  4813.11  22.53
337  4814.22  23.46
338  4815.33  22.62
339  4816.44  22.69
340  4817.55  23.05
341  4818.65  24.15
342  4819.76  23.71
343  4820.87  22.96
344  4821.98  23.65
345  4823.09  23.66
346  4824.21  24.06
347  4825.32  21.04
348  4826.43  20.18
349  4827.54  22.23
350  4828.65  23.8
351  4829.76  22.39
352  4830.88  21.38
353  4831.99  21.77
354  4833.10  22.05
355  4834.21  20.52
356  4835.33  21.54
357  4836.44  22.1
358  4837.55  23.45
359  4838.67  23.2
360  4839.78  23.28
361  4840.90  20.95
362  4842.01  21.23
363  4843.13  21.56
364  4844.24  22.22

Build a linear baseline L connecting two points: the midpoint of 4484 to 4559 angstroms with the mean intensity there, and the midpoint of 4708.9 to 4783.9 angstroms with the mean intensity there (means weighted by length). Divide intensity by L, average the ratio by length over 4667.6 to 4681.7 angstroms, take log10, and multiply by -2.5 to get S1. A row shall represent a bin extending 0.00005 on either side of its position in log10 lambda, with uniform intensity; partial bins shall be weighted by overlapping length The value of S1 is 0.02 mag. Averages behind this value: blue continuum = 20.8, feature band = 21.1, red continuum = 21.8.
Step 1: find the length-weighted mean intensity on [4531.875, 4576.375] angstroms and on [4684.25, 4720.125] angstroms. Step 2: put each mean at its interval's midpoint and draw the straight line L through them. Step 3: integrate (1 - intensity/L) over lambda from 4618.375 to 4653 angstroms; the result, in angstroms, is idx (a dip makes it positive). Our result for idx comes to -1.7 angstroms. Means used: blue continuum 21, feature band 22.3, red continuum 21.4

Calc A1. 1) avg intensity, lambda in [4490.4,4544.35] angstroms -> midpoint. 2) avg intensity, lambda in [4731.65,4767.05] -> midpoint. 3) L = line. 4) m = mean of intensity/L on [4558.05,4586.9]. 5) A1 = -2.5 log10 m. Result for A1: -0.06 mag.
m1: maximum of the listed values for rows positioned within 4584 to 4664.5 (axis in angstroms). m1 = 24.97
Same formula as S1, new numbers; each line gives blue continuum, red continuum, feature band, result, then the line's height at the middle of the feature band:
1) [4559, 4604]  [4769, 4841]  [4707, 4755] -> 0.01 mag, 22.2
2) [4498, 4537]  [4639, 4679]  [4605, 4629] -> -0.05 mag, 21.5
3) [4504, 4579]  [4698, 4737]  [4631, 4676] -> -0.02 mag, 21.5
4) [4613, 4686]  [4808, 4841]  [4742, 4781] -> 0.02 mag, 22.4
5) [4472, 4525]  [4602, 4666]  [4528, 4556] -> 0.10 mag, 21.7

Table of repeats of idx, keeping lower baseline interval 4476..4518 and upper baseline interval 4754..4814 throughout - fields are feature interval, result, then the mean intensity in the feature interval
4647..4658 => 0.4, 20.9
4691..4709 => 0.4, 21.3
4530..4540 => 1.5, 18.1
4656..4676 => 0.0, 21.7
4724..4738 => 0.0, 21.8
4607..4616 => -0.4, 22.6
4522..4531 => 0.4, 20.3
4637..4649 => -0.2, 22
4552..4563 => -0.2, 21.9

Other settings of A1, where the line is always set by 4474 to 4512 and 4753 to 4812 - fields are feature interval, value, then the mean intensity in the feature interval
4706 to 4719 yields 0.04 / 21.1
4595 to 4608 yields 0.01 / 21.3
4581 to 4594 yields -0.02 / 21.8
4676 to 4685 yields 0.00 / 21.8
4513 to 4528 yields -0.03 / 21.8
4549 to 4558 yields 0.06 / 20.3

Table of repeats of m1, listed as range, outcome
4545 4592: 24.71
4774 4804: 24.96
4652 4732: 24.72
